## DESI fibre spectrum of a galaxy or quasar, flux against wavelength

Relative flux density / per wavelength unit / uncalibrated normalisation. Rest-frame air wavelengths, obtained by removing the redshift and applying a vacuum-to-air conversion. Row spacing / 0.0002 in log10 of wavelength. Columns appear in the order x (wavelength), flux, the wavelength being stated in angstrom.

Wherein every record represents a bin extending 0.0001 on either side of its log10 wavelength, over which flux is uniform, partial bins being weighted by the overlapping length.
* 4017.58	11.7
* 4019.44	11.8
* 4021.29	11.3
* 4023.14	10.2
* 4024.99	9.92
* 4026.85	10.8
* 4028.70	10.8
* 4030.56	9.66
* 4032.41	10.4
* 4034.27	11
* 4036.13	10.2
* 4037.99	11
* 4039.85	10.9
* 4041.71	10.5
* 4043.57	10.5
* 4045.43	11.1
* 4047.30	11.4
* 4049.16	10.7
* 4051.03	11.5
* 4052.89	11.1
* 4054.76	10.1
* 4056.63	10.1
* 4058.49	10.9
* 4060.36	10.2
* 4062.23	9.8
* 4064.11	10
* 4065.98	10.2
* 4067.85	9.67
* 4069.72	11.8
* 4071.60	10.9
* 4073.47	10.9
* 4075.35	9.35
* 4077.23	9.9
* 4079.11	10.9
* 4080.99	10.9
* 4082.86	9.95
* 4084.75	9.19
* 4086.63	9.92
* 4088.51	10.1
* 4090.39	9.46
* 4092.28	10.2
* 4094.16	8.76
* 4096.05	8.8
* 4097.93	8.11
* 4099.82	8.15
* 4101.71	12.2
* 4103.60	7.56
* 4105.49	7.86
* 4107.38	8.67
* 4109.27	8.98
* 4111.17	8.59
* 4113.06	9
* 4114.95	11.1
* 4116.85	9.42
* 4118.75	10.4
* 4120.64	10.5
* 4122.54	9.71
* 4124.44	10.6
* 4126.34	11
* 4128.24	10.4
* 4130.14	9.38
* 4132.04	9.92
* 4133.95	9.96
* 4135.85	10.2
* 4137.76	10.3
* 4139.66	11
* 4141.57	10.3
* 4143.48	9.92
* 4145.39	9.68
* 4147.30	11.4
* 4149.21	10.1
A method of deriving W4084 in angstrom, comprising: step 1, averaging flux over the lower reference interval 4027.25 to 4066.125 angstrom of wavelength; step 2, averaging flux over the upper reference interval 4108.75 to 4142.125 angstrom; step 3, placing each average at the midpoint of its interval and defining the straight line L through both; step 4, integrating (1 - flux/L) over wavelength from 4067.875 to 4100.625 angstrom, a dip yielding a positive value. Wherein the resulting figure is 1.6 angstrom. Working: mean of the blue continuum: 10.6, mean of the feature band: 9.84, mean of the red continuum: 10.1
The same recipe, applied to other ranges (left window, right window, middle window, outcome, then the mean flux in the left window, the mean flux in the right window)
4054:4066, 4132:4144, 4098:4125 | 2.1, 10.2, 10.3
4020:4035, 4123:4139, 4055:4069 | 0.4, 10.5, 10.2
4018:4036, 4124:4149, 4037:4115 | 3.7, 10.7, 10.3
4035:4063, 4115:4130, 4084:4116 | 3.7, 10.7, 10.3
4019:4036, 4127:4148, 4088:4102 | 1.4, 10.6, 10.2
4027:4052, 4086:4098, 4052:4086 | -1.1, 10.7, 9.41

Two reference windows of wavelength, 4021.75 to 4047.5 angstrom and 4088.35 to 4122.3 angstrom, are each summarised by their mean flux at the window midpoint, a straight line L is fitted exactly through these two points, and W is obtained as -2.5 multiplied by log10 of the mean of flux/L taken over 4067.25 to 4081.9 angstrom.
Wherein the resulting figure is -0.07 mag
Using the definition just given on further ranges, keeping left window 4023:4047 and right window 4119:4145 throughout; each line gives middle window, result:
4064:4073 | -0.01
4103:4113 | 0.22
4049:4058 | -0.02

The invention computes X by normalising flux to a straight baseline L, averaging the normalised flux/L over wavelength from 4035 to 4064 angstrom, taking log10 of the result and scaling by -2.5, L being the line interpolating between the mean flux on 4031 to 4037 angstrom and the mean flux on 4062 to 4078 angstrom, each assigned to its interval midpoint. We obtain -0.03 mag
